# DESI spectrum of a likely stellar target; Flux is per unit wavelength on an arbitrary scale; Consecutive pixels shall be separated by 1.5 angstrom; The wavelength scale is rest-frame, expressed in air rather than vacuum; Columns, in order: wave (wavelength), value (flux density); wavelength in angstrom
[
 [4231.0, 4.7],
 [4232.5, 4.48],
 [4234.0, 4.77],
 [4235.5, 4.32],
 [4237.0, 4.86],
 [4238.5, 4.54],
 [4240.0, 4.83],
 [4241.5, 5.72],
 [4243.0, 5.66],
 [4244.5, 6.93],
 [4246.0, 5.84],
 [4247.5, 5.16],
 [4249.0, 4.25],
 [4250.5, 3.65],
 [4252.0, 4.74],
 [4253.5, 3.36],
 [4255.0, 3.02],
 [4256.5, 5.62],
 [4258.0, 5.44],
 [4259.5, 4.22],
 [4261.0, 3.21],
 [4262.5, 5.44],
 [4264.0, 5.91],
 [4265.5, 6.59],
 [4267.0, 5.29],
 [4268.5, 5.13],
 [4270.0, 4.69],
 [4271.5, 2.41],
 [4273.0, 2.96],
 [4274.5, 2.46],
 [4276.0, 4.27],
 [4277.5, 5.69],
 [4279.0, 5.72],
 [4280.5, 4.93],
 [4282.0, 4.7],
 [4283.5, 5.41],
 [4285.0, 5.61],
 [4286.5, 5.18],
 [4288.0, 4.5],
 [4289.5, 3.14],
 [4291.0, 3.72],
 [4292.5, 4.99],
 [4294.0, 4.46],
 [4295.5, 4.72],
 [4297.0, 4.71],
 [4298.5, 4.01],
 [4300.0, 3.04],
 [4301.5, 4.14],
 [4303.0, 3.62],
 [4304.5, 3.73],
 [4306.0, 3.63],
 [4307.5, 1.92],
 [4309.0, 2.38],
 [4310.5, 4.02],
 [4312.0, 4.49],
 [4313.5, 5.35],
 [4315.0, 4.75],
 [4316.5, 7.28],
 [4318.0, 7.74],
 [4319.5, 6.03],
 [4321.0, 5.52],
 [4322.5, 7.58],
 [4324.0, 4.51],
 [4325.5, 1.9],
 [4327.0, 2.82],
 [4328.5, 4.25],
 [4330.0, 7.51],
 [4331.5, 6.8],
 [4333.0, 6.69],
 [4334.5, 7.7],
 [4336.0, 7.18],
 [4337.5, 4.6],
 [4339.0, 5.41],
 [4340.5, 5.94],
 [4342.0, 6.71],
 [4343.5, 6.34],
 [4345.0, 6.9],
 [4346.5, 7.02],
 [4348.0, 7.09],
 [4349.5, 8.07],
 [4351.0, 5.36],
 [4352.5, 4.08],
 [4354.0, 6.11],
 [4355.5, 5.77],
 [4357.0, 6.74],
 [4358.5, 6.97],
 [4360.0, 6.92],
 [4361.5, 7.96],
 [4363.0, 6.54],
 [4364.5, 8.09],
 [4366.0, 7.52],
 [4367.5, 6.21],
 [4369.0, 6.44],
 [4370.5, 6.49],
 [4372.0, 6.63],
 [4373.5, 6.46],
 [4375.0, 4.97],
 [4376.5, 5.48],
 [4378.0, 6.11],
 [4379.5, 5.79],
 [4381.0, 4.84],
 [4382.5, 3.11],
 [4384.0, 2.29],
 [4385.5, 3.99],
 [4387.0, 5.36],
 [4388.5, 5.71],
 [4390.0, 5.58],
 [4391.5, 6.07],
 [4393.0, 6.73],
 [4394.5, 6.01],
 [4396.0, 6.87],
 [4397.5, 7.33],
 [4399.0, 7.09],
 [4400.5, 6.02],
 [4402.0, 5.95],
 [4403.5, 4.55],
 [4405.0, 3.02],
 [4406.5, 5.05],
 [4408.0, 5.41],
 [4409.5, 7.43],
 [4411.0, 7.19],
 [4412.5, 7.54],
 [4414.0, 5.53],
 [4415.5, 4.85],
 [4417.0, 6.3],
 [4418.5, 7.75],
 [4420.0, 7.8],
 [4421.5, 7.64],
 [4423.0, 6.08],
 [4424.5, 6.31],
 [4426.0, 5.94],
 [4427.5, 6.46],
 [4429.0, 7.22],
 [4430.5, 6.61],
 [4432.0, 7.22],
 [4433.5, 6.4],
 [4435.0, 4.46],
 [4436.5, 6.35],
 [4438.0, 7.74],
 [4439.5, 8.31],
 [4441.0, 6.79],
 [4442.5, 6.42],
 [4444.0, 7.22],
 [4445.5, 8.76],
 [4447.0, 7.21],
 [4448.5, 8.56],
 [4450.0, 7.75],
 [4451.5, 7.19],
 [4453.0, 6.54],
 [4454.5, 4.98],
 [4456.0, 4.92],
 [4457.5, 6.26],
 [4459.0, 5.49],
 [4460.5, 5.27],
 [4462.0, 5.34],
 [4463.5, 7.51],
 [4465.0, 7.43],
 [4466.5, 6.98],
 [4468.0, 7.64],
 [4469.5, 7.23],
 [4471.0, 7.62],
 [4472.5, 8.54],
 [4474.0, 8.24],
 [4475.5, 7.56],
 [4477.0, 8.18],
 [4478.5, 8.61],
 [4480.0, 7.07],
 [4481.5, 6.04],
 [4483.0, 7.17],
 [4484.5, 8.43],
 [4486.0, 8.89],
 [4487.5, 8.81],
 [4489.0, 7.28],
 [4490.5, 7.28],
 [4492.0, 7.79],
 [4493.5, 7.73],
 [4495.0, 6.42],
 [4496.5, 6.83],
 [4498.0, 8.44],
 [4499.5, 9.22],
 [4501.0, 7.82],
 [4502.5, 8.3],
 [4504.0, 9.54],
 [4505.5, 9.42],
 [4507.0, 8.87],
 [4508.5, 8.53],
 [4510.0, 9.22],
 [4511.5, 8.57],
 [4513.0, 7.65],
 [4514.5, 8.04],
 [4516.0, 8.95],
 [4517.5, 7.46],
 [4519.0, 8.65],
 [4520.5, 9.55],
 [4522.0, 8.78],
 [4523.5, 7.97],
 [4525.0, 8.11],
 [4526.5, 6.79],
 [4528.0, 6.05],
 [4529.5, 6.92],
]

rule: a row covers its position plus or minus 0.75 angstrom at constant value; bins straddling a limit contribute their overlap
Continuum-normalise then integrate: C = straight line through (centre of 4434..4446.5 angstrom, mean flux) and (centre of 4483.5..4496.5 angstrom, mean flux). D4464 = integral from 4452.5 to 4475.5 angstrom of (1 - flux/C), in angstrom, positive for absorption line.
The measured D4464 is 2.1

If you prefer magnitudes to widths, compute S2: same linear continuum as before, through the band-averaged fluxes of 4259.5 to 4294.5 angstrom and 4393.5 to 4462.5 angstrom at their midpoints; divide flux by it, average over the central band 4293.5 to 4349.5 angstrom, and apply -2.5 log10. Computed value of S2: -0.010 mag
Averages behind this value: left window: 4.62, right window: 6.46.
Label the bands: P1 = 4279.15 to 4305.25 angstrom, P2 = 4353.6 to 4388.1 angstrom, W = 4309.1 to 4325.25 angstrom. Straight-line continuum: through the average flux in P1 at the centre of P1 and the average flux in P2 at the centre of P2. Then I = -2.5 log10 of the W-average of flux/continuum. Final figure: -0.12 mag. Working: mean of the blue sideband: 4.42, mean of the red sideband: 5.94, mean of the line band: 5.47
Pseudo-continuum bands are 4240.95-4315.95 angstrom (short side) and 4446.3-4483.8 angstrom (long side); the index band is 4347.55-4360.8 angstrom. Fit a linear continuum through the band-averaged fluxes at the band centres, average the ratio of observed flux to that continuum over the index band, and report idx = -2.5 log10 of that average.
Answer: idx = -0.150 mag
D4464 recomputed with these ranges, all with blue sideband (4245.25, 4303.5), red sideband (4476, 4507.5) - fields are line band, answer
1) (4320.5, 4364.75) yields -4.2 angstrom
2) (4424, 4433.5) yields 0.5 angstrom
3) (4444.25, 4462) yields 1.9 angstrom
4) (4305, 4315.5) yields 2.7 angstrom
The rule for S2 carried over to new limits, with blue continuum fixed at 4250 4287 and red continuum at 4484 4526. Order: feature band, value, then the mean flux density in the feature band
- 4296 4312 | 0.40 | 3.58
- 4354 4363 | -0.13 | 6.78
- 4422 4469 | 0.10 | 6.7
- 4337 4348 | -0.08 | 6.23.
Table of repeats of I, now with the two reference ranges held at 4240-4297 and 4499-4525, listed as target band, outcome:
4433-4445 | 0.10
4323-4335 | 0.09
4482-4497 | 0.08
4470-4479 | -0.01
